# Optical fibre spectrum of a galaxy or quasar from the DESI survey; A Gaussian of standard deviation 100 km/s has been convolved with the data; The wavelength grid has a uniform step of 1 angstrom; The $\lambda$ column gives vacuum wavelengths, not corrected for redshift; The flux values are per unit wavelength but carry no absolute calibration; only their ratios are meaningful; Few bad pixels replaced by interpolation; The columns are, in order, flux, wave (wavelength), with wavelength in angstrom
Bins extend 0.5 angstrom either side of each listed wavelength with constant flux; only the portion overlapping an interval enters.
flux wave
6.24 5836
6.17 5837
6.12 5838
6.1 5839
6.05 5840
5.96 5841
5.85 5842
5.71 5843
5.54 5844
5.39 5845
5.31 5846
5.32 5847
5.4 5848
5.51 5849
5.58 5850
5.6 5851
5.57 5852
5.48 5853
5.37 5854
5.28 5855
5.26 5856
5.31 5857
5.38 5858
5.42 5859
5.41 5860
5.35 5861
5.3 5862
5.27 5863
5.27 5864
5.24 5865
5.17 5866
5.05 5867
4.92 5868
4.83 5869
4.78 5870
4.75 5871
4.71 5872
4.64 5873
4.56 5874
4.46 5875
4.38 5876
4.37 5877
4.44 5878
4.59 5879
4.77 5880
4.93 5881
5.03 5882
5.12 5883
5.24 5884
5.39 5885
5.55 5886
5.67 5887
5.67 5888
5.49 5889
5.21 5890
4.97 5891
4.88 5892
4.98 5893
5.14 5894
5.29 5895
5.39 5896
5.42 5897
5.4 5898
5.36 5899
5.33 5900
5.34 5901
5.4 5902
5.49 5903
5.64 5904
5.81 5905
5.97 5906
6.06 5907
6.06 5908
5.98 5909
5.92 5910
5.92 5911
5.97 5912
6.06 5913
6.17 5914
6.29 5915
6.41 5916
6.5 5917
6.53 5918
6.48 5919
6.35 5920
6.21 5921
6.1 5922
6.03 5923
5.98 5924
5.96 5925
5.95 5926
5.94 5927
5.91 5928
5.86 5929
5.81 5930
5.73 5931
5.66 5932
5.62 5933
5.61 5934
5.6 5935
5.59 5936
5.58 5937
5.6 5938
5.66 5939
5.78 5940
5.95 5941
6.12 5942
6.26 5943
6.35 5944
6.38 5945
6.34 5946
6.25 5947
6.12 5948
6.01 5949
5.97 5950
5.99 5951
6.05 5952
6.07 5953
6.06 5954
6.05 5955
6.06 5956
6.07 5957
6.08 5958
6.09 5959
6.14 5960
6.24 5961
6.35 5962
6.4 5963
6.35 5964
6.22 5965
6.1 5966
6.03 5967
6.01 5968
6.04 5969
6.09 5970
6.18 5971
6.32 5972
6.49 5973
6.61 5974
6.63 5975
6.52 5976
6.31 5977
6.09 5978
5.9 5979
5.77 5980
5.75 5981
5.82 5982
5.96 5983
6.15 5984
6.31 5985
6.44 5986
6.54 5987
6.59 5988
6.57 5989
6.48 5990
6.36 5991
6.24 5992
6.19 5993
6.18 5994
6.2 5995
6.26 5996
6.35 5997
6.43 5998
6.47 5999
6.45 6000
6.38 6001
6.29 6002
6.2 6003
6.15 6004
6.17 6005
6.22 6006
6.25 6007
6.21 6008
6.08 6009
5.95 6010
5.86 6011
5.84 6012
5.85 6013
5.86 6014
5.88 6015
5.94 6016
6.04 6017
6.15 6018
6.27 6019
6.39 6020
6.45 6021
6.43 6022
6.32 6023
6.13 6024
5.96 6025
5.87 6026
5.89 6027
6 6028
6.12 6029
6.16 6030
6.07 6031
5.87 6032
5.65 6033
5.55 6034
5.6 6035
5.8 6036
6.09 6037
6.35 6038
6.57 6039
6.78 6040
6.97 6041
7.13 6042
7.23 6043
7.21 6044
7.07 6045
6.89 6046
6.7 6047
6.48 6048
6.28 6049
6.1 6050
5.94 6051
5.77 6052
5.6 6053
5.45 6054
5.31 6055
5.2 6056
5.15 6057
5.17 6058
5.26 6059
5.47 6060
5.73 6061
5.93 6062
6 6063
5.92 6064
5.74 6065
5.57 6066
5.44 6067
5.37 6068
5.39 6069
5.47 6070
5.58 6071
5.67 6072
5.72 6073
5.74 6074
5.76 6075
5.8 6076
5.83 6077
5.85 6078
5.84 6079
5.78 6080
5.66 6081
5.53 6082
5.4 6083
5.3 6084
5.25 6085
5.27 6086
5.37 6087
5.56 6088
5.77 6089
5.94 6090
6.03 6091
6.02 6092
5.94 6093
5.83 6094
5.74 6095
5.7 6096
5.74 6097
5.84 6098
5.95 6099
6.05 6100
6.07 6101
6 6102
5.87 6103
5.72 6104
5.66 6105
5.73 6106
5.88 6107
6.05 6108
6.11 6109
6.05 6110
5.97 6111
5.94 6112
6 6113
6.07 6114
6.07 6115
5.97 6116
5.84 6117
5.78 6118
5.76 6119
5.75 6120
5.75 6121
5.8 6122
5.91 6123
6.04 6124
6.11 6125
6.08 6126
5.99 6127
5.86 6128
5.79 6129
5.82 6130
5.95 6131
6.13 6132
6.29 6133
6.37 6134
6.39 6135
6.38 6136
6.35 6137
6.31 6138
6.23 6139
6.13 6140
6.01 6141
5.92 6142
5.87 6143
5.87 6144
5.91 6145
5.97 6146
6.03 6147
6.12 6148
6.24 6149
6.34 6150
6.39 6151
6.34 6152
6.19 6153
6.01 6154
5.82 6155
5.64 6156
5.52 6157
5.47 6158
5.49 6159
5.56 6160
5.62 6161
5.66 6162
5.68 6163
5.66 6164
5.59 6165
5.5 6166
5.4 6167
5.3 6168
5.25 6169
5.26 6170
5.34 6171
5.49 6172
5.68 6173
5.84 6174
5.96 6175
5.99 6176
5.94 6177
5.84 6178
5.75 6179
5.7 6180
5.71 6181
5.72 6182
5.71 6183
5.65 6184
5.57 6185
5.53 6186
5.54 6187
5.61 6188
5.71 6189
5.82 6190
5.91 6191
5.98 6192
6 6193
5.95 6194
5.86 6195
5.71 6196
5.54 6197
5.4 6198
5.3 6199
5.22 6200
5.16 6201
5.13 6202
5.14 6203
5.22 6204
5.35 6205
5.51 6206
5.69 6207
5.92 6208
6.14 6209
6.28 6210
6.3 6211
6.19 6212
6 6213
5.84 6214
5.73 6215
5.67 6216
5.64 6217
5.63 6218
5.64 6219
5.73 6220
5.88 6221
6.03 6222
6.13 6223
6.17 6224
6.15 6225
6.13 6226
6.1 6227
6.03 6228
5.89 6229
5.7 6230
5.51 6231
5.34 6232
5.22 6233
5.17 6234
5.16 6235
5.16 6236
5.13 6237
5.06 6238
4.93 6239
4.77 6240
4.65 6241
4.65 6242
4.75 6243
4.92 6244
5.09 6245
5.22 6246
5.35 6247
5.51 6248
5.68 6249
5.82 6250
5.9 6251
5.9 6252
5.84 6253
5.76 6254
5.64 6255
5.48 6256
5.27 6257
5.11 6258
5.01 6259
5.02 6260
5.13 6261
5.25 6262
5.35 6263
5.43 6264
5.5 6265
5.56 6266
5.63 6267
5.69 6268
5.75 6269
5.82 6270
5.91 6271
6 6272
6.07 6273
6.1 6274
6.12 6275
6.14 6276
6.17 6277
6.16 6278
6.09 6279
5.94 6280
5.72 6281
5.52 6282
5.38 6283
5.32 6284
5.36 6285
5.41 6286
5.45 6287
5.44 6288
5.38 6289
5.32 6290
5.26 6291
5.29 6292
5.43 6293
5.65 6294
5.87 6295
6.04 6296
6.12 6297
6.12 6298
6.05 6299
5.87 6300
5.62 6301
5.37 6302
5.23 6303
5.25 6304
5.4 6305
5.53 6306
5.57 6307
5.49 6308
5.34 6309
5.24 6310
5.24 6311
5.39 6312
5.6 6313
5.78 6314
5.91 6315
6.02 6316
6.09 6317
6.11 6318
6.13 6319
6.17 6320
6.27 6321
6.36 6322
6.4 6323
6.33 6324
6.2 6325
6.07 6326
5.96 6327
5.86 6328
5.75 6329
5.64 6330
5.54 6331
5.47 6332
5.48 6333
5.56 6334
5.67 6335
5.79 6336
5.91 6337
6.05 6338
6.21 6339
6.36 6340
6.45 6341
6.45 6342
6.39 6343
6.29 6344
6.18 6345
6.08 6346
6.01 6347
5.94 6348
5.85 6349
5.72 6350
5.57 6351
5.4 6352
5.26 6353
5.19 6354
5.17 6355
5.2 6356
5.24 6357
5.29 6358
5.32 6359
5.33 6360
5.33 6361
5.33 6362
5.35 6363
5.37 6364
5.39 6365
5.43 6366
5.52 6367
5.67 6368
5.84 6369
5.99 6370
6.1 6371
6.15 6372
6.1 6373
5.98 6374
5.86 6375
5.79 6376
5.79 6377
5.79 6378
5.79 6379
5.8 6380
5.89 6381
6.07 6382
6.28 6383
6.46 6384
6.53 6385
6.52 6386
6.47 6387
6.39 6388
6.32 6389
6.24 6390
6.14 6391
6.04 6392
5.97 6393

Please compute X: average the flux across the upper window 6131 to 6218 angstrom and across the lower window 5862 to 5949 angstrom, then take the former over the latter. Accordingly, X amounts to 1.0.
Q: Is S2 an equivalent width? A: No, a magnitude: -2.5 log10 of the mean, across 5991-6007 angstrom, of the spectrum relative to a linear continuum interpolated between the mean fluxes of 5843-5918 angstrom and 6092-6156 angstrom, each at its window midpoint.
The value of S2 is -0.11 mag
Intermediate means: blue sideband 5.35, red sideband 5.99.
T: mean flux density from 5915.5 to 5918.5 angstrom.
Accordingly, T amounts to 6.48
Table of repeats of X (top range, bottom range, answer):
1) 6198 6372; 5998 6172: 0.95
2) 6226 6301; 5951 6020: 0.90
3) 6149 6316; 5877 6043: 0.94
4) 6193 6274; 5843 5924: 1.03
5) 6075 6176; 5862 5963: 1.04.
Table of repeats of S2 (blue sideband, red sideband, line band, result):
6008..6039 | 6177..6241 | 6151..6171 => 0.020 mag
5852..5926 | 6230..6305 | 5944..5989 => -0.139 mag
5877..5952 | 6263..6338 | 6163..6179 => 0.023 mag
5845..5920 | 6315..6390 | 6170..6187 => 0.000 mag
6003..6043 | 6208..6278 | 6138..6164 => -0.017 mag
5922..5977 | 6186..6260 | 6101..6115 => -0.031 mag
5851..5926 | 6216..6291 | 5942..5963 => -0.131 mag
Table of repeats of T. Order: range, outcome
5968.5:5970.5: 6.06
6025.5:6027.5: 5.88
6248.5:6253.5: 5.83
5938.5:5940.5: 5.72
